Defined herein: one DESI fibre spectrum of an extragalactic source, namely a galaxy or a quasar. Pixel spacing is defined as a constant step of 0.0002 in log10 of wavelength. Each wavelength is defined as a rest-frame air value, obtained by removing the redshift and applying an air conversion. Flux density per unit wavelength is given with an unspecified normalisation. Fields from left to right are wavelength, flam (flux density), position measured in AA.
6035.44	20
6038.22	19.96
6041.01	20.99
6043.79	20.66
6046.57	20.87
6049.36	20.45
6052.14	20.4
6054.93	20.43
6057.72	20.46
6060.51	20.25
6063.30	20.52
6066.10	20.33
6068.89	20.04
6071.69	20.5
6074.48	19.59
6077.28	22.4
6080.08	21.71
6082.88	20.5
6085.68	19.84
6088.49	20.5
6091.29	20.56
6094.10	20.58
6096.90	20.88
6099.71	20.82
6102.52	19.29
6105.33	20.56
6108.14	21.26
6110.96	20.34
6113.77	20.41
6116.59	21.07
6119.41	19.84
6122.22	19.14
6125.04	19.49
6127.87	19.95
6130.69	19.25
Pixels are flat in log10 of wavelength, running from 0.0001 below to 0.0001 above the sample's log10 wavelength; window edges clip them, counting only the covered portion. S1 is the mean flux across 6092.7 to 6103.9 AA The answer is 20.4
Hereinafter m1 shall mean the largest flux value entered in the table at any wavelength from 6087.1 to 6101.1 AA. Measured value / 20.88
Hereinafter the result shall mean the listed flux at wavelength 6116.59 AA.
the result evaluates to 21.07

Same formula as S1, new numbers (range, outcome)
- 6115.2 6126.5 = 19.9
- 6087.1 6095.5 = 20.6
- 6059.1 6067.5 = 20.4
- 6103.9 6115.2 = 20.6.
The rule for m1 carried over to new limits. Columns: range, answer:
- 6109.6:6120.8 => 21.07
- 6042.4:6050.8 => 20.87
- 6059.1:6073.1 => 20.52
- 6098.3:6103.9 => 20.82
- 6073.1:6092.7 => 22.4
